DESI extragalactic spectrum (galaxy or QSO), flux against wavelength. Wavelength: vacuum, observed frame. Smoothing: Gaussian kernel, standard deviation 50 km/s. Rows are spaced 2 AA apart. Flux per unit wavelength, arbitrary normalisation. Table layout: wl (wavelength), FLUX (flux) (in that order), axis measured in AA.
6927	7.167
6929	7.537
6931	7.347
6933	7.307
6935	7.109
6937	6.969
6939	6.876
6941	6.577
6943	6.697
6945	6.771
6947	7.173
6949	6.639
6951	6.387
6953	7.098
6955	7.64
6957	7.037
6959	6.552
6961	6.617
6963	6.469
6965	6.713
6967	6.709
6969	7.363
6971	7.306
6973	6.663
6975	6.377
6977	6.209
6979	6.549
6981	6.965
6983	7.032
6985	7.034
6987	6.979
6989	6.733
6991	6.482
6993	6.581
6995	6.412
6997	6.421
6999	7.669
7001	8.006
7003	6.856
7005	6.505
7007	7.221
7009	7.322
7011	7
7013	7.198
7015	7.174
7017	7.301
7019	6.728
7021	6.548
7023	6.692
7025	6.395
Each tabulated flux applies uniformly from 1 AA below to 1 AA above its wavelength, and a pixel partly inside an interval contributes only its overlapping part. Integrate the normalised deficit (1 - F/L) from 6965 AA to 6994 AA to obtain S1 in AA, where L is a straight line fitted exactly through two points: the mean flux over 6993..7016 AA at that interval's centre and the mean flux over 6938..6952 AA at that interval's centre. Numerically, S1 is 0.6 AA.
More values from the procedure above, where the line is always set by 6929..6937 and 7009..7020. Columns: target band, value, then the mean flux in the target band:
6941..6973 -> 1.5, 6.86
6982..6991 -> 0.3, 6.89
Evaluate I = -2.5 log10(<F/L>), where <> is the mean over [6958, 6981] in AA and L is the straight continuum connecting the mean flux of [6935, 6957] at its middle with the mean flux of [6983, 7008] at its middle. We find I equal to 0.033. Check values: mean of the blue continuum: 6.9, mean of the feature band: 6.7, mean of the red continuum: 6.91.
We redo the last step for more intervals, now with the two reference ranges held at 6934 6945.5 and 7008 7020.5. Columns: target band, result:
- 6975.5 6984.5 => 0.05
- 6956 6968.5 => 0.03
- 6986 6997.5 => 0.07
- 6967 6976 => 0.01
